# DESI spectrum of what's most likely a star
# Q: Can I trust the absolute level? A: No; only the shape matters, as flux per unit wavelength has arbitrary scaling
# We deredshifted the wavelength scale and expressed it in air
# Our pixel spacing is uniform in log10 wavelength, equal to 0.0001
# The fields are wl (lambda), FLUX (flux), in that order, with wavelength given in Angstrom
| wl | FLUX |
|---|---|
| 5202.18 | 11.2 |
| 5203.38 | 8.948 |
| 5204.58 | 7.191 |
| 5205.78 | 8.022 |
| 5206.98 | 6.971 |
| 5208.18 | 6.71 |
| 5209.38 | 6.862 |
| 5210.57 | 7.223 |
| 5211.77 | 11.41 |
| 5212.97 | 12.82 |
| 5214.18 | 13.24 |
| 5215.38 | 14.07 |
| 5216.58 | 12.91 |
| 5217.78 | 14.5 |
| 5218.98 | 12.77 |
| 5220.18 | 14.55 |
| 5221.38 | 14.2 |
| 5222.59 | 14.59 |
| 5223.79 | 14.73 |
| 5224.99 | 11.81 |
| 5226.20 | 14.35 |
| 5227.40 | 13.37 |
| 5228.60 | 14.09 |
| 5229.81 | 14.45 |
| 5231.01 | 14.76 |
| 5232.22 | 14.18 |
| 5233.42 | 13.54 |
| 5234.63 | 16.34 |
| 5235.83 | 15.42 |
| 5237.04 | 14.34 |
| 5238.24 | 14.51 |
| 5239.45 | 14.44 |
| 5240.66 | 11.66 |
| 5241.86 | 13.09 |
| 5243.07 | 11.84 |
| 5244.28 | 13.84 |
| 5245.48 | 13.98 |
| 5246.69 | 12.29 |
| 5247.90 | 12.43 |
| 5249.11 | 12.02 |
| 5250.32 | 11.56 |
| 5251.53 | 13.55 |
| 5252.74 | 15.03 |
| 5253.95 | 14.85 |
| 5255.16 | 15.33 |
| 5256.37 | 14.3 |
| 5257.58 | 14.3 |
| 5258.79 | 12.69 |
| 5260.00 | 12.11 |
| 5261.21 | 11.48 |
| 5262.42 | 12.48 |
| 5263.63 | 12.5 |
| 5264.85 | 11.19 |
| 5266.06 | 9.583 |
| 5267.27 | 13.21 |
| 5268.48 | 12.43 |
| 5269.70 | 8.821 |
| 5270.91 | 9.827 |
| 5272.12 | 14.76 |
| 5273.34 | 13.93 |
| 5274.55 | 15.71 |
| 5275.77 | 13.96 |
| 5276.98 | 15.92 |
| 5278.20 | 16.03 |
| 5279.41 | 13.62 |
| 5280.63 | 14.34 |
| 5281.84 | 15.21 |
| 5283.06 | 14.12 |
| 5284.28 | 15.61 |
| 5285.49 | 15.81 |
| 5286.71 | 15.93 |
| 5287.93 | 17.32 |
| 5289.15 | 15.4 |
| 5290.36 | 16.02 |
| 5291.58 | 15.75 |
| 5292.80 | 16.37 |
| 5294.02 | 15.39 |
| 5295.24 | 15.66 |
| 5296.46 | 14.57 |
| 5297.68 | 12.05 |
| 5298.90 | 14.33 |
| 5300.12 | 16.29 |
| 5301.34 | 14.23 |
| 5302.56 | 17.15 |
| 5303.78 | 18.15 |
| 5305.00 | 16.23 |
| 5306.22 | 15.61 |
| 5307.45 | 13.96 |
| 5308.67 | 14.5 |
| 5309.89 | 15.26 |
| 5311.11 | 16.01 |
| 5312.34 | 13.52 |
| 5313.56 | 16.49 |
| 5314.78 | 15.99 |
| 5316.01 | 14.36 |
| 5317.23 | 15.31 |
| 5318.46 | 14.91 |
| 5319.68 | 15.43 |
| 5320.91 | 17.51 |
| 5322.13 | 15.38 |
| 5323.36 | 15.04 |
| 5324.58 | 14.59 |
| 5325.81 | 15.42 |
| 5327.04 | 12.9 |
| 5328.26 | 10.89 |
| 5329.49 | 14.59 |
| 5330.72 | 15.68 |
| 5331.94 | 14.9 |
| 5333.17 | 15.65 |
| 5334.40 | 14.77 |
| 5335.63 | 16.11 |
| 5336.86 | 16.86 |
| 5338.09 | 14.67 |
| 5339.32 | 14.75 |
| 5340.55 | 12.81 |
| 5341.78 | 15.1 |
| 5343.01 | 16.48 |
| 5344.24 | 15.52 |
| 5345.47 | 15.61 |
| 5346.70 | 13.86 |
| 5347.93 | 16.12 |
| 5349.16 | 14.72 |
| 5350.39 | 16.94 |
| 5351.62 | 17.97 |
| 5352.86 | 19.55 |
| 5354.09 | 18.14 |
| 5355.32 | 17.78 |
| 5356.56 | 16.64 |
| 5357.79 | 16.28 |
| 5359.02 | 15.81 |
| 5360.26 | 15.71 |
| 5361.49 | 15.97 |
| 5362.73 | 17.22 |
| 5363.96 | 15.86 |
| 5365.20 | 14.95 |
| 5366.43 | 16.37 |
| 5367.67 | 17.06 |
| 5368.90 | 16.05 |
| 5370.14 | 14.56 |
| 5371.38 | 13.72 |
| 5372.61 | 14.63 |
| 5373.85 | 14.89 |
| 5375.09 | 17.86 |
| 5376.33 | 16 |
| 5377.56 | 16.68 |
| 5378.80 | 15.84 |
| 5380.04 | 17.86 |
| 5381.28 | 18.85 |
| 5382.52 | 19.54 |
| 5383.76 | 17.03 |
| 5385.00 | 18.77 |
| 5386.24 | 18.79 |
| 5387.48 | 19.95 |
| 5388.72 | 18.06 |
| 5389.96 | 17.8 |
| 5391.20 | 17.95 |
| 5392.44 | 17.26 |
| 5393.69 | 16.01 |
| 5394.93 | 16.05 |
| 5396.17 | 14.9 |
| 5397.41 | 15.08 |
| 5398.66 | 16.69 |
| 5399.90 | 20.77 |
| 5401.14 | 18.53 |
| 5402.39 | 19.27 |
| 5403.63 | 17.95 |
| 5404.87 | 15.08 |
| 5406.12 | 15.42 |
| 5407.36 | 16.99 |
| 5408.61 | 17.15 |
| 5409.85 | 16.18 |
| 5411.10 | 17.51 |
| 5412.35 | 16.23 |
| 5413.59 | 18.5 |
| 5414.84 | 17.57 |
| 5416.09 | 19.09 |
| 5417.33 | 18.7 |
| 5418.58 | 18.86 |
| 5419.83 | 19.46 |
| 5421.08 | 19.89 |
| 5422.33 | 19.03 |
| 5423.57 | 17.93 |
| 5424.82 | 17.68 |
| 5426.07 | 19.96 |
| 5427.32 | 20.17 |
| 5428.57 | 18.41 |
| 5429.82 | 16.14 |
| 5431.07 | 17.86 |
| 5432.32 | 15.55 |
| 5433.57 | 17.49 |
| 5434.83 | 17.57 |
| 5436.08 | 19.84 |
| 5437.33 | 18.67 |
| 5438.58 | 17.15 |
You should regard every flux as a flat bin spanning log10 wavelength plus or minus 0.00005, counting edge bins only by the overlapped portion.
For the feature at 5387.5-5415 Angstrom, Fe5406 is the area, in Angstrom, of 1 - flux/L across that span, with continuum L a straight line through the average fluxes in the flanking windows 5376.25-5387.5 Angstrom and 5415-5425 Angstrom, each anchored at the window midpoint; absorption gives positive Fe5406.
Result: 1.8 Angstrom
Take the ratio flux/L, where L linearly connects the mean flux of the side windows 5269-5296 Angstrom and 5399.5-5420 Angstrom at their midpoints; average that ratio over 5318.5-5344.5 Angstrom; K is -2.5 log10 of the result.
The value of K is 0.07 mag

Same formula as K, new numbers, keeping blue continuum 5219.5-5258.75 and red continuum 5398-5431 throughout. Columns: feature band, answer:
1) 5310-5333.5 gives 0.059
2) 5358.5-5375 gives 0.082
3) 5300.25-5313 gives -0.003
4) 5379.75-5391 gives -0.071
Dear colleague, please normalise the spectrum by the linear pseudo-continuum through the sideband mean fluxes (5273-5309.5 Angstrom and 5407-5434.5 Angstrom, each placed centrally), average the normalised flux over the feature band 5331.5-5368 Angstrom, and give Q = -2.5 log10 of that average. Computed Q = 0.04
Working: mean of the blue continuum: 15.3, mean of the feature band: 16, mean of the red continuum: 18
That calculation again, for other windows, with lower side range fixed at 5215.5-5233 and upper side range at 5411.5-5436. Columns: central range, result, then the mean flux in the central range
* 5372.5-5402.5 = 0.00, 17.4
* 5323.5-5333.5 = 0.13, 14.3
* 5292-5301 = 0.04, 14.9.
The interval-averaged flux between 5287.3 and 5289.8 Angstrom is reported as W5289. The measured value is 16.4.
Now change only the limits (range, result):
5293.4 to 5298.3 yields 14.4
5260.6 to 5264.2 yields 12.2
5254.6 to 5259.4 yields 14.1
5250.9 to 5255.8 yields 14.7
